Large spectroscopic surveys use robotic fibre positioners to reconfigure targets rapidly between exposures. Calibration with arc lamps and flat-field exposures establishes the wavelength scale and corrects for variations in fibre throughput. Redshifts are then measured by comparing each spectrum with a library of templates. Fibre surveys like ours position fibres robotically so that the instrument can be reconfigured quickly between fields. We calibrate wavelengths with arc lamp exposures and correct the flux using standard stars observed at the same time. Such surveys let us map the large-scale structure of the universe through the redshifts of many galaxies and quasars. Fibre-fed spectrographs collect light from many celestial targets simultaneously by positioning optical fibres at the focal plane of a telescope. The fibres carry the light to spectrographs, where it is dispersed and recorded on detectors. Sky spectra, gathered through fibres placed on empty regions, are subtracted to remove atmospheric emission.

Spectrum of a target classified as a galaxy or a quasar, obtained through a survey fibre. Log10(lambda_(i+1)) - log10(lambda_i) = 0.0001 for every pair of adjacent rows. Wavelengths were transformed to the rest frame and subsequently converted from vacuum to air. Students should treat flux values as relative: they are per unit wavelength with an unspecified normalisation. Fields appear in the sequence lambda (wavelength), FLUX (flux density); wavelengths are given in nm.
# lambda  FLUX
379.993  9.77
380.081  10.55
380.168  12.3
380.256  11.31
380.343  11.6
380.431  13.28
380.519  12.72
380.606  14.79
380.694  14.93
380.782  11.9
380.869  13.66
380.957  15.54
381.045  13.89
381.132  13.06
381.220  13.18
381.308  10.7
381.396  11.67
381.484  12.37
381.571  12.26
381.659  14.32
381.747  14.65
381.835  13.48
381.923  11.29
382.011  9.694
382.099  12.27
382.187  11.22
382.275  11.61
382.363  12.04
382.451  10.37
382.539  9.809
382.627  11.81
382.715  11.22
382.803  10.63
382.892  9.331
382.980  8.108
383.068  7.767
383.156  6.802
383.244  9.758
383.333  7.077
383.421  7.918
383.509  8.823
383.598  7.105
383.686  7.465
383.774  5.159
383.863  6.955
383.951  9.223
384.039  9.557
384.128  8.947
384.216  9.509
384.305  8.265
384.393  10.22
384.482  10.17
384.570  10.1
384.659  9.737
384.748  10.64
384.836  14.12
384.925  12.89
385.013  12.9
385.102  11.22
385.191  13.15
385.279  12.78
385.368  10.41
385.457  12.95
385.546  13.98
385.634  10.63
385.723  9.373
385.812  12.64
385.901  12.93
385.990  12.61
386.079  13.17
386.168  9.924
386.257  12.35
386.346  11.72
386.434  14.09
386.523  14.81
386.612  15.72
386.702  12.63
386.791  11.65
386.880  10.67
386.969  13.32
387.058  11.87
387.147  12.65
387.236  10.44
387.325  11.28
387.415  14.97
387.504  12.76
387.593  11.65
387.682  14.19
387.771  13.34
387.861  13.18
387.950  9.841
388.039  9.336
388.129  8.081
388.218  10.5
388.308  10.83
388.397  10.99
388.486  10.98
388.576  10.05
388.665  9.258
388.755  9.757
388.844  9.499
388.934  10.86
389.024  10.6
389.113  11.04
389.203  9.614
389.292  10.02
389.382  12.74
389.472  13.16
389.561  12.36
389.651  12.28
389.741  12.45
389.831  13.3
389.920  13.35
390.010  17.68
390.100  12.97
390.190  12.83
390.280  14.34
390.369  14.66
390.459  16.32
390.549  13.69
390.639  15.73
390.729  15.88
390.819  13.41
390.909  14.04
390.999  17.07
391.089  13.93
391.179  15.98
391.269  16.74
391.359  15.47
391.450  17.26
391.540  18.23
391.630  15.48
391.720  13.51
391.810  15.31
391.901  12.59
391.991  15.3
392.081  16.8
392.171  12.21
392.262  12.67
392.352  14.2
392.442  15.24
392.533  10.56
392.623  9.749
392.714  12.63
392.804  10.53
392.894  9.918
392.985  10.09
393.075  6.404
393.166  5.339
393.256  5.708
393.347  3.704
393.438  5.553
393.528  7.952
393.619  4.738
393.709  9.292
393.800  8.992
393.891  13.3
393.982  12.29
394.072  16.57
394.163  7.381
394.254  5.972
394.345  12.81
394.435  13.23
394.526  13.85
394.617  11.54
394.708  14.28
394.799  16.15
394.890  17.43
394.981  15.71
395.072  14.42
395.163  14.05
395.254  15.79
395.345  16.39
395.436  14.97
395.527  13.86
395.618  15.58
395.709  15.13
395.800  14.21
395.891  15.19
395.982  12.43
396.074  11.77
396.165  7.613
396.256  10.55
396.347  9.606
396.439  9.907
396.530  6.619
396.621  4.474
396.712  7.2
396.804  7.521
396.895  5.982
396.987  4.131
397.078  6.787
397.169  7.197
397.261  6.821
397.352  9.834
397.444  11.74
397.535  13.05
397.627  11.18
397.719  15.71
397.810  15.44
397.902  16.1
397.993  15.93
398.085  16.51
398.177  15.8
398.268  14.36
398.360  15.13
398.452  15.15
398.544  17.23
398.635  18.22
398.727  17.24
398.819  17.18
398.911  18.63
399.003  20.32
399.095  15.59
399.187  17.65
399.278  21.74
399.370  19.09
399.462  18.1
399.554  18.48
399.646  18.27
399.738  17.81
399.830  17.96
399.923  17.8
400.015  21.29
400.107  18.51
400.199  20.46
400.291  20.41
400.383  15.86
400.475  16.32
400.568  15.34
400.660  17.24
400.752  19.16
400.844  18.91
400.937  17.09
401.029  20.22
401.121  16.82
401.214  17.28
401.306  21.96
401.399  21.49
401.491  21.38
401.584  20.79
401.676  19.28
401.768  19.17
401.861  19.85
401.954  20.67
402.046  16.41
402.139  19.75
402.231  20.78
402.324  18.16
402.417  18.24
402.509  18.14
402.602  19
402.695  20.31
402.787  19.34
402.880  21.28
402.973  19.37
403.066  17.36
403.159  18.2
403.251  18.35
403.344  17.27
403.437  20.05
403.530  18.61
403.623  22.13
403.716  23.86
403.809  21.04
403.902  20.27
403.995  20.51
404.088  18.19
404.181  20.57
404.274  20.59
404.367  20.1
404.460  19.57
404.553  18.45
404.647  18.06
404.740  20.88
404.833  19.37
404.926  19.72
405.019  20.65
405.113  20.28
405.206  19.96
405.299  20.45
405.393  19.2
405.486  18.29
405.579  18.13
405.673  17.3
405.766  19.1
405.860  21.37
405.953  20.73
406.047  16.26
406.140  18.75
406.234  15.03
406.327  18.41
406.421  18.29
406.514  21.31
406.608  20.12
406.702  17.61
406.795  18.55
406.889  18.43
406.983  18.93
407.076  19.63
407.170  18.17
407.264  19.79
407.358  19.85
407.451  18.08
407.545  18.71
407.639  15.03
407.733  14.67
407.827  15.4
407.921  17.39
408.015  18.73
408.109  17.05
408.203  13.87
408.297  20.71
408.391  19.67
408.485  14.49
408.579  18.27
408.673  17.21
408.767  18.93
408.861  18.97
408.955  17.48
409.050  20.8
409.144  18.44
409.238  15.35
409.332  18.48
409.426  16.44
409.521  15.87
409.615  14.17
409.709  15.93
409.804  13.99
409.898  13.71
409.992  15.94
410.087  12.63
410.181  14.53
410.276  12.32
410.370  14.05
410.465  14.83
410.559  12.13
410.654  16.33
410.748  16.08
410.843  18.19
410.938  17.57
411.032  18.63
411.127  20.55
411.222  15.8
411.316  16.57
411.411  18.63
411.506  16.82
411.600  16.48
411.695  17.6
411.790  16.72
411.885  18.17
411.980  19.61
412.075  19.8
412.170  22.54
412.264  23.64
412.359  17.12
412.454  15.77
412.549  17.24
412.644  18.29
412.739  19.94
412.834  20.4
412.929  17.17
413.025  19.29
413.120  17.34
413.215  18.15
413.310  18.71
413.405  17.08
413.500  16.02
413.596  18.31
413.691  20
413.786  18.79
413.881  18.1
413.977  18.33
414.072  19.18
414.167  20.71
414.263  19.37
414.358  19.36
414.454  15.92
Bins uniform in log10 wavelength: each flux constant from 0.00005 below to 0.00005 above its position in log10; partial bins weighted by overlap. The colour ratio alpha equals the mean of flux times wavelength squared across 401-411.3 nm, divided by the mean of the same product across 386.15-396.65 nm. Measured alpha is 1.6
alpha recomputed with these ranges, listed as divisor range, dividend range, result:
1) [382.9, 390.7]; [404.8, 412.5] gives 1.73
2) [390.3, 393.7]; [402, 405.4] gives 1.66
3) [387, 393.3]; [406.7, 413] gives 1.52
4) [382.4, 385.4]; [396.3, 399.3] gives 1.42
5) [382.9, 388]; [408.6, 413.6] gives 1.78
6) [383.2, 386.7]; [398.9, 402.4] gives 1.88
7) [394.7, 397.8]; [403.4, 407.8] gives 1.74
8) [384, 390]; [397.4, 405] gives 1.70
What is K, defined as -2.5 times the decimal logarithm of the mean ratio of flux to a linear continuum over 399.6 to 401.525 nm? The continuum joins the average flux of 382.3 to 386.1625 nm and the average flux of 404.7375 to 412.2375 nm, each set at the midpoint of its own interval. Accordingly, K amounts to -0.22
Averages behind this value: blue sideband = 10.2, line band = 18.6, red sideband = 17.7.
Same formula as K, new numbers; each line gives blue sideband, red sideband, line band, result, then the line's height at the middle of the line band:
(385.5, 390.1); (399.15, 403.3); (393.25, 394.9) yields 0.40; 15.2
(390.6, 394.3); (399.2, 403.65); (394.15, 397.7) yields 0.26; 14.7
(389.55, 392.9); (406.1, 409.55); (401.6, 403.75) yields -0.16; 16.8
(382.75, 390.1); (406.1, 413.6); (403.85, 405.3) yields -0.23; 16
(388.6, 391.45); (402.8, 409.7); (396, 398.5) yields 0.40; 15.7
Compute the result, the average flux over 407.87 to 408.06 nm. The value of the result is 18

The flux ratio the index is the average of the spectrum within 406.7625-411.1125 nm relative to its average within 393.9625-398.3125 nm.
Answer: 1.4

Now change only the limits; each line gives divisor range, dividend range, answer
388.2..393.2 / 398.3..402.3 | 1.44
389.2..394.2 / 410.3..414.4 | 1.44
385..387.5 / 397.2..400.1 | 1.32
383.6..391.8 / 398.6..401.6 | 1.52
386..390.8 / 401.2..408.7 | 1.55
